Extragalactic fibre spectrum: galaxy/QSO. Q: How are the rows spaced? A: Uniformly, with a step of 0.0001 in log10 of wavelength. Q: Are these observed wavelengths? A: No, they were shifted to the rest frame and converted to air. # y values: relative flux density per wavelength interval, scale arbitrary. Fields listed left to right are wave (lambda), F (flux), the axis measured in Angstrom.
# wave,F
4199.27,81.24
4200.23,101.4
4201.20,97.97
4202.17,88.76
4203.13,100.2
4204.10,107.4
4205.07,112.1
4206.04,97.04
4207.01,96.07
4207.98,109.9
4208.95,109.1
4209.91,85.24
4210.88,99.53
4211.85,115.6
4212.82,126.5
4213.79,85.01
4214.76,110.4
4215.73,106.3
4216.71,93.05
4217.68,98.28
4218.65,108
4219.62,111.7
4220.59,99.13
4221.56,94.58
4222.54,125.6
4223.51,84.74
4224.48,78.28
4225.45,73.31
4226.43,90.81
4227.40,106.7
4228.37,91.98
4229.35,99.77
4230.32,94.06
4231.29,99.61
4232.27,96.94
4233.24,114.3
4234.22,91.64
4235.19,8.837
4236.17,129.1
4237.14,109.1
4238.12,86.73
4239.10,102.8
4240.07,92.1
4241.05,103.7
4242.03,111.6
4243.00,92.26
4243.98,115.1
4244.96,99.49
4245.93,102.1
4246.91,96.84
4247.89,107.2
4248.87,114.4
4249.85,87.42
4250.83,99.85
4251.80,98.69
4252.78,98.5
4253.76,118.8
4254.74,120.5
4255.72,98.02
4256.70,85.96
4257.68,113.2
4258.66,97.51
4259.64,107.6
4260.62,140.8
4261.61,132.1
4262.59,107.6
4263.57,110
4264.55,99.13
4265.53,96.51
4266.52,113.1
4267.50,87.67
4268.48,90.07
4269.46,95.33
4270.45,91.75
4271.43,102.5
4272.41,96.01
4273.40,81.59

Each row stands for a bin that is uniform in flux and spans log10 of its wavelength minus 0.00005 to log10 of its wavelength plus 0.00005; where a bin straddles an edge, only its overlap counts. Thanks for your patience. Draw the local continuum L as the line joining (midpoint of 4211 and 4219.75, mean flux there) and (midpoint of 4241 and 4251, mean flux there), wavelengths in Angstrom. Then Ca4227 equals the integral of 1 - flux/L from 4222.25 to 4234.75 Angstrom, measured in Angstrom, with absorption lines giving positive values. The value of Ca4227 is 1.1 Angstrom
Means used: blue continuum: 106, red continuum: 103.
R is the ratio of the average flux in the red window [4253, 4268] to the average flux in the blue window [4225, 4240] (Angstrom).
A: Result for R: 1.2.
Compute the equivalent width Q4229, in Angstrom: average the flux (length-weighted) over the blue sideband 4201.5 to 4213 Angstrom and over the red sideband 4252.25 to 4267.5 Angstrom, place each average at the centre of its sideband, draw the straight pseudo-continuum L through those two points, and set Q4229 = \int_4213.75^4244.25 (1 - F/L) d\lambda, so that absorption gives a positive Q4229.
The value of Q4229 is 2.41 Angstrom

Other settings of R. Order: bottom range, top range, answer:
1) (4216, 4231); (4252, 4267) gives 1.13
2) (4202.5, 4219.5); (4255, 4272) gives 1.01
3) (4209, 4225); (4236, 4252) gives 1.01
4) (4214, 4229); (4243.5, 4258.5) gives 1.06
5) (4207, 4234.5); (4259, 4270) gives 1.07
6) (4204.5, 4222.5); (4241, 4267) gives 1.02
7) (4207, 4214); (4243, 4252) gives 0.97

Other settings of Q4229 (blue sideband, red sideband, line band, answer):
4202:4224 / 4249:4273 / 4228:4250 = 1.17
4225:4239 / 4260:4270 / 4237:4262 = -1.14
